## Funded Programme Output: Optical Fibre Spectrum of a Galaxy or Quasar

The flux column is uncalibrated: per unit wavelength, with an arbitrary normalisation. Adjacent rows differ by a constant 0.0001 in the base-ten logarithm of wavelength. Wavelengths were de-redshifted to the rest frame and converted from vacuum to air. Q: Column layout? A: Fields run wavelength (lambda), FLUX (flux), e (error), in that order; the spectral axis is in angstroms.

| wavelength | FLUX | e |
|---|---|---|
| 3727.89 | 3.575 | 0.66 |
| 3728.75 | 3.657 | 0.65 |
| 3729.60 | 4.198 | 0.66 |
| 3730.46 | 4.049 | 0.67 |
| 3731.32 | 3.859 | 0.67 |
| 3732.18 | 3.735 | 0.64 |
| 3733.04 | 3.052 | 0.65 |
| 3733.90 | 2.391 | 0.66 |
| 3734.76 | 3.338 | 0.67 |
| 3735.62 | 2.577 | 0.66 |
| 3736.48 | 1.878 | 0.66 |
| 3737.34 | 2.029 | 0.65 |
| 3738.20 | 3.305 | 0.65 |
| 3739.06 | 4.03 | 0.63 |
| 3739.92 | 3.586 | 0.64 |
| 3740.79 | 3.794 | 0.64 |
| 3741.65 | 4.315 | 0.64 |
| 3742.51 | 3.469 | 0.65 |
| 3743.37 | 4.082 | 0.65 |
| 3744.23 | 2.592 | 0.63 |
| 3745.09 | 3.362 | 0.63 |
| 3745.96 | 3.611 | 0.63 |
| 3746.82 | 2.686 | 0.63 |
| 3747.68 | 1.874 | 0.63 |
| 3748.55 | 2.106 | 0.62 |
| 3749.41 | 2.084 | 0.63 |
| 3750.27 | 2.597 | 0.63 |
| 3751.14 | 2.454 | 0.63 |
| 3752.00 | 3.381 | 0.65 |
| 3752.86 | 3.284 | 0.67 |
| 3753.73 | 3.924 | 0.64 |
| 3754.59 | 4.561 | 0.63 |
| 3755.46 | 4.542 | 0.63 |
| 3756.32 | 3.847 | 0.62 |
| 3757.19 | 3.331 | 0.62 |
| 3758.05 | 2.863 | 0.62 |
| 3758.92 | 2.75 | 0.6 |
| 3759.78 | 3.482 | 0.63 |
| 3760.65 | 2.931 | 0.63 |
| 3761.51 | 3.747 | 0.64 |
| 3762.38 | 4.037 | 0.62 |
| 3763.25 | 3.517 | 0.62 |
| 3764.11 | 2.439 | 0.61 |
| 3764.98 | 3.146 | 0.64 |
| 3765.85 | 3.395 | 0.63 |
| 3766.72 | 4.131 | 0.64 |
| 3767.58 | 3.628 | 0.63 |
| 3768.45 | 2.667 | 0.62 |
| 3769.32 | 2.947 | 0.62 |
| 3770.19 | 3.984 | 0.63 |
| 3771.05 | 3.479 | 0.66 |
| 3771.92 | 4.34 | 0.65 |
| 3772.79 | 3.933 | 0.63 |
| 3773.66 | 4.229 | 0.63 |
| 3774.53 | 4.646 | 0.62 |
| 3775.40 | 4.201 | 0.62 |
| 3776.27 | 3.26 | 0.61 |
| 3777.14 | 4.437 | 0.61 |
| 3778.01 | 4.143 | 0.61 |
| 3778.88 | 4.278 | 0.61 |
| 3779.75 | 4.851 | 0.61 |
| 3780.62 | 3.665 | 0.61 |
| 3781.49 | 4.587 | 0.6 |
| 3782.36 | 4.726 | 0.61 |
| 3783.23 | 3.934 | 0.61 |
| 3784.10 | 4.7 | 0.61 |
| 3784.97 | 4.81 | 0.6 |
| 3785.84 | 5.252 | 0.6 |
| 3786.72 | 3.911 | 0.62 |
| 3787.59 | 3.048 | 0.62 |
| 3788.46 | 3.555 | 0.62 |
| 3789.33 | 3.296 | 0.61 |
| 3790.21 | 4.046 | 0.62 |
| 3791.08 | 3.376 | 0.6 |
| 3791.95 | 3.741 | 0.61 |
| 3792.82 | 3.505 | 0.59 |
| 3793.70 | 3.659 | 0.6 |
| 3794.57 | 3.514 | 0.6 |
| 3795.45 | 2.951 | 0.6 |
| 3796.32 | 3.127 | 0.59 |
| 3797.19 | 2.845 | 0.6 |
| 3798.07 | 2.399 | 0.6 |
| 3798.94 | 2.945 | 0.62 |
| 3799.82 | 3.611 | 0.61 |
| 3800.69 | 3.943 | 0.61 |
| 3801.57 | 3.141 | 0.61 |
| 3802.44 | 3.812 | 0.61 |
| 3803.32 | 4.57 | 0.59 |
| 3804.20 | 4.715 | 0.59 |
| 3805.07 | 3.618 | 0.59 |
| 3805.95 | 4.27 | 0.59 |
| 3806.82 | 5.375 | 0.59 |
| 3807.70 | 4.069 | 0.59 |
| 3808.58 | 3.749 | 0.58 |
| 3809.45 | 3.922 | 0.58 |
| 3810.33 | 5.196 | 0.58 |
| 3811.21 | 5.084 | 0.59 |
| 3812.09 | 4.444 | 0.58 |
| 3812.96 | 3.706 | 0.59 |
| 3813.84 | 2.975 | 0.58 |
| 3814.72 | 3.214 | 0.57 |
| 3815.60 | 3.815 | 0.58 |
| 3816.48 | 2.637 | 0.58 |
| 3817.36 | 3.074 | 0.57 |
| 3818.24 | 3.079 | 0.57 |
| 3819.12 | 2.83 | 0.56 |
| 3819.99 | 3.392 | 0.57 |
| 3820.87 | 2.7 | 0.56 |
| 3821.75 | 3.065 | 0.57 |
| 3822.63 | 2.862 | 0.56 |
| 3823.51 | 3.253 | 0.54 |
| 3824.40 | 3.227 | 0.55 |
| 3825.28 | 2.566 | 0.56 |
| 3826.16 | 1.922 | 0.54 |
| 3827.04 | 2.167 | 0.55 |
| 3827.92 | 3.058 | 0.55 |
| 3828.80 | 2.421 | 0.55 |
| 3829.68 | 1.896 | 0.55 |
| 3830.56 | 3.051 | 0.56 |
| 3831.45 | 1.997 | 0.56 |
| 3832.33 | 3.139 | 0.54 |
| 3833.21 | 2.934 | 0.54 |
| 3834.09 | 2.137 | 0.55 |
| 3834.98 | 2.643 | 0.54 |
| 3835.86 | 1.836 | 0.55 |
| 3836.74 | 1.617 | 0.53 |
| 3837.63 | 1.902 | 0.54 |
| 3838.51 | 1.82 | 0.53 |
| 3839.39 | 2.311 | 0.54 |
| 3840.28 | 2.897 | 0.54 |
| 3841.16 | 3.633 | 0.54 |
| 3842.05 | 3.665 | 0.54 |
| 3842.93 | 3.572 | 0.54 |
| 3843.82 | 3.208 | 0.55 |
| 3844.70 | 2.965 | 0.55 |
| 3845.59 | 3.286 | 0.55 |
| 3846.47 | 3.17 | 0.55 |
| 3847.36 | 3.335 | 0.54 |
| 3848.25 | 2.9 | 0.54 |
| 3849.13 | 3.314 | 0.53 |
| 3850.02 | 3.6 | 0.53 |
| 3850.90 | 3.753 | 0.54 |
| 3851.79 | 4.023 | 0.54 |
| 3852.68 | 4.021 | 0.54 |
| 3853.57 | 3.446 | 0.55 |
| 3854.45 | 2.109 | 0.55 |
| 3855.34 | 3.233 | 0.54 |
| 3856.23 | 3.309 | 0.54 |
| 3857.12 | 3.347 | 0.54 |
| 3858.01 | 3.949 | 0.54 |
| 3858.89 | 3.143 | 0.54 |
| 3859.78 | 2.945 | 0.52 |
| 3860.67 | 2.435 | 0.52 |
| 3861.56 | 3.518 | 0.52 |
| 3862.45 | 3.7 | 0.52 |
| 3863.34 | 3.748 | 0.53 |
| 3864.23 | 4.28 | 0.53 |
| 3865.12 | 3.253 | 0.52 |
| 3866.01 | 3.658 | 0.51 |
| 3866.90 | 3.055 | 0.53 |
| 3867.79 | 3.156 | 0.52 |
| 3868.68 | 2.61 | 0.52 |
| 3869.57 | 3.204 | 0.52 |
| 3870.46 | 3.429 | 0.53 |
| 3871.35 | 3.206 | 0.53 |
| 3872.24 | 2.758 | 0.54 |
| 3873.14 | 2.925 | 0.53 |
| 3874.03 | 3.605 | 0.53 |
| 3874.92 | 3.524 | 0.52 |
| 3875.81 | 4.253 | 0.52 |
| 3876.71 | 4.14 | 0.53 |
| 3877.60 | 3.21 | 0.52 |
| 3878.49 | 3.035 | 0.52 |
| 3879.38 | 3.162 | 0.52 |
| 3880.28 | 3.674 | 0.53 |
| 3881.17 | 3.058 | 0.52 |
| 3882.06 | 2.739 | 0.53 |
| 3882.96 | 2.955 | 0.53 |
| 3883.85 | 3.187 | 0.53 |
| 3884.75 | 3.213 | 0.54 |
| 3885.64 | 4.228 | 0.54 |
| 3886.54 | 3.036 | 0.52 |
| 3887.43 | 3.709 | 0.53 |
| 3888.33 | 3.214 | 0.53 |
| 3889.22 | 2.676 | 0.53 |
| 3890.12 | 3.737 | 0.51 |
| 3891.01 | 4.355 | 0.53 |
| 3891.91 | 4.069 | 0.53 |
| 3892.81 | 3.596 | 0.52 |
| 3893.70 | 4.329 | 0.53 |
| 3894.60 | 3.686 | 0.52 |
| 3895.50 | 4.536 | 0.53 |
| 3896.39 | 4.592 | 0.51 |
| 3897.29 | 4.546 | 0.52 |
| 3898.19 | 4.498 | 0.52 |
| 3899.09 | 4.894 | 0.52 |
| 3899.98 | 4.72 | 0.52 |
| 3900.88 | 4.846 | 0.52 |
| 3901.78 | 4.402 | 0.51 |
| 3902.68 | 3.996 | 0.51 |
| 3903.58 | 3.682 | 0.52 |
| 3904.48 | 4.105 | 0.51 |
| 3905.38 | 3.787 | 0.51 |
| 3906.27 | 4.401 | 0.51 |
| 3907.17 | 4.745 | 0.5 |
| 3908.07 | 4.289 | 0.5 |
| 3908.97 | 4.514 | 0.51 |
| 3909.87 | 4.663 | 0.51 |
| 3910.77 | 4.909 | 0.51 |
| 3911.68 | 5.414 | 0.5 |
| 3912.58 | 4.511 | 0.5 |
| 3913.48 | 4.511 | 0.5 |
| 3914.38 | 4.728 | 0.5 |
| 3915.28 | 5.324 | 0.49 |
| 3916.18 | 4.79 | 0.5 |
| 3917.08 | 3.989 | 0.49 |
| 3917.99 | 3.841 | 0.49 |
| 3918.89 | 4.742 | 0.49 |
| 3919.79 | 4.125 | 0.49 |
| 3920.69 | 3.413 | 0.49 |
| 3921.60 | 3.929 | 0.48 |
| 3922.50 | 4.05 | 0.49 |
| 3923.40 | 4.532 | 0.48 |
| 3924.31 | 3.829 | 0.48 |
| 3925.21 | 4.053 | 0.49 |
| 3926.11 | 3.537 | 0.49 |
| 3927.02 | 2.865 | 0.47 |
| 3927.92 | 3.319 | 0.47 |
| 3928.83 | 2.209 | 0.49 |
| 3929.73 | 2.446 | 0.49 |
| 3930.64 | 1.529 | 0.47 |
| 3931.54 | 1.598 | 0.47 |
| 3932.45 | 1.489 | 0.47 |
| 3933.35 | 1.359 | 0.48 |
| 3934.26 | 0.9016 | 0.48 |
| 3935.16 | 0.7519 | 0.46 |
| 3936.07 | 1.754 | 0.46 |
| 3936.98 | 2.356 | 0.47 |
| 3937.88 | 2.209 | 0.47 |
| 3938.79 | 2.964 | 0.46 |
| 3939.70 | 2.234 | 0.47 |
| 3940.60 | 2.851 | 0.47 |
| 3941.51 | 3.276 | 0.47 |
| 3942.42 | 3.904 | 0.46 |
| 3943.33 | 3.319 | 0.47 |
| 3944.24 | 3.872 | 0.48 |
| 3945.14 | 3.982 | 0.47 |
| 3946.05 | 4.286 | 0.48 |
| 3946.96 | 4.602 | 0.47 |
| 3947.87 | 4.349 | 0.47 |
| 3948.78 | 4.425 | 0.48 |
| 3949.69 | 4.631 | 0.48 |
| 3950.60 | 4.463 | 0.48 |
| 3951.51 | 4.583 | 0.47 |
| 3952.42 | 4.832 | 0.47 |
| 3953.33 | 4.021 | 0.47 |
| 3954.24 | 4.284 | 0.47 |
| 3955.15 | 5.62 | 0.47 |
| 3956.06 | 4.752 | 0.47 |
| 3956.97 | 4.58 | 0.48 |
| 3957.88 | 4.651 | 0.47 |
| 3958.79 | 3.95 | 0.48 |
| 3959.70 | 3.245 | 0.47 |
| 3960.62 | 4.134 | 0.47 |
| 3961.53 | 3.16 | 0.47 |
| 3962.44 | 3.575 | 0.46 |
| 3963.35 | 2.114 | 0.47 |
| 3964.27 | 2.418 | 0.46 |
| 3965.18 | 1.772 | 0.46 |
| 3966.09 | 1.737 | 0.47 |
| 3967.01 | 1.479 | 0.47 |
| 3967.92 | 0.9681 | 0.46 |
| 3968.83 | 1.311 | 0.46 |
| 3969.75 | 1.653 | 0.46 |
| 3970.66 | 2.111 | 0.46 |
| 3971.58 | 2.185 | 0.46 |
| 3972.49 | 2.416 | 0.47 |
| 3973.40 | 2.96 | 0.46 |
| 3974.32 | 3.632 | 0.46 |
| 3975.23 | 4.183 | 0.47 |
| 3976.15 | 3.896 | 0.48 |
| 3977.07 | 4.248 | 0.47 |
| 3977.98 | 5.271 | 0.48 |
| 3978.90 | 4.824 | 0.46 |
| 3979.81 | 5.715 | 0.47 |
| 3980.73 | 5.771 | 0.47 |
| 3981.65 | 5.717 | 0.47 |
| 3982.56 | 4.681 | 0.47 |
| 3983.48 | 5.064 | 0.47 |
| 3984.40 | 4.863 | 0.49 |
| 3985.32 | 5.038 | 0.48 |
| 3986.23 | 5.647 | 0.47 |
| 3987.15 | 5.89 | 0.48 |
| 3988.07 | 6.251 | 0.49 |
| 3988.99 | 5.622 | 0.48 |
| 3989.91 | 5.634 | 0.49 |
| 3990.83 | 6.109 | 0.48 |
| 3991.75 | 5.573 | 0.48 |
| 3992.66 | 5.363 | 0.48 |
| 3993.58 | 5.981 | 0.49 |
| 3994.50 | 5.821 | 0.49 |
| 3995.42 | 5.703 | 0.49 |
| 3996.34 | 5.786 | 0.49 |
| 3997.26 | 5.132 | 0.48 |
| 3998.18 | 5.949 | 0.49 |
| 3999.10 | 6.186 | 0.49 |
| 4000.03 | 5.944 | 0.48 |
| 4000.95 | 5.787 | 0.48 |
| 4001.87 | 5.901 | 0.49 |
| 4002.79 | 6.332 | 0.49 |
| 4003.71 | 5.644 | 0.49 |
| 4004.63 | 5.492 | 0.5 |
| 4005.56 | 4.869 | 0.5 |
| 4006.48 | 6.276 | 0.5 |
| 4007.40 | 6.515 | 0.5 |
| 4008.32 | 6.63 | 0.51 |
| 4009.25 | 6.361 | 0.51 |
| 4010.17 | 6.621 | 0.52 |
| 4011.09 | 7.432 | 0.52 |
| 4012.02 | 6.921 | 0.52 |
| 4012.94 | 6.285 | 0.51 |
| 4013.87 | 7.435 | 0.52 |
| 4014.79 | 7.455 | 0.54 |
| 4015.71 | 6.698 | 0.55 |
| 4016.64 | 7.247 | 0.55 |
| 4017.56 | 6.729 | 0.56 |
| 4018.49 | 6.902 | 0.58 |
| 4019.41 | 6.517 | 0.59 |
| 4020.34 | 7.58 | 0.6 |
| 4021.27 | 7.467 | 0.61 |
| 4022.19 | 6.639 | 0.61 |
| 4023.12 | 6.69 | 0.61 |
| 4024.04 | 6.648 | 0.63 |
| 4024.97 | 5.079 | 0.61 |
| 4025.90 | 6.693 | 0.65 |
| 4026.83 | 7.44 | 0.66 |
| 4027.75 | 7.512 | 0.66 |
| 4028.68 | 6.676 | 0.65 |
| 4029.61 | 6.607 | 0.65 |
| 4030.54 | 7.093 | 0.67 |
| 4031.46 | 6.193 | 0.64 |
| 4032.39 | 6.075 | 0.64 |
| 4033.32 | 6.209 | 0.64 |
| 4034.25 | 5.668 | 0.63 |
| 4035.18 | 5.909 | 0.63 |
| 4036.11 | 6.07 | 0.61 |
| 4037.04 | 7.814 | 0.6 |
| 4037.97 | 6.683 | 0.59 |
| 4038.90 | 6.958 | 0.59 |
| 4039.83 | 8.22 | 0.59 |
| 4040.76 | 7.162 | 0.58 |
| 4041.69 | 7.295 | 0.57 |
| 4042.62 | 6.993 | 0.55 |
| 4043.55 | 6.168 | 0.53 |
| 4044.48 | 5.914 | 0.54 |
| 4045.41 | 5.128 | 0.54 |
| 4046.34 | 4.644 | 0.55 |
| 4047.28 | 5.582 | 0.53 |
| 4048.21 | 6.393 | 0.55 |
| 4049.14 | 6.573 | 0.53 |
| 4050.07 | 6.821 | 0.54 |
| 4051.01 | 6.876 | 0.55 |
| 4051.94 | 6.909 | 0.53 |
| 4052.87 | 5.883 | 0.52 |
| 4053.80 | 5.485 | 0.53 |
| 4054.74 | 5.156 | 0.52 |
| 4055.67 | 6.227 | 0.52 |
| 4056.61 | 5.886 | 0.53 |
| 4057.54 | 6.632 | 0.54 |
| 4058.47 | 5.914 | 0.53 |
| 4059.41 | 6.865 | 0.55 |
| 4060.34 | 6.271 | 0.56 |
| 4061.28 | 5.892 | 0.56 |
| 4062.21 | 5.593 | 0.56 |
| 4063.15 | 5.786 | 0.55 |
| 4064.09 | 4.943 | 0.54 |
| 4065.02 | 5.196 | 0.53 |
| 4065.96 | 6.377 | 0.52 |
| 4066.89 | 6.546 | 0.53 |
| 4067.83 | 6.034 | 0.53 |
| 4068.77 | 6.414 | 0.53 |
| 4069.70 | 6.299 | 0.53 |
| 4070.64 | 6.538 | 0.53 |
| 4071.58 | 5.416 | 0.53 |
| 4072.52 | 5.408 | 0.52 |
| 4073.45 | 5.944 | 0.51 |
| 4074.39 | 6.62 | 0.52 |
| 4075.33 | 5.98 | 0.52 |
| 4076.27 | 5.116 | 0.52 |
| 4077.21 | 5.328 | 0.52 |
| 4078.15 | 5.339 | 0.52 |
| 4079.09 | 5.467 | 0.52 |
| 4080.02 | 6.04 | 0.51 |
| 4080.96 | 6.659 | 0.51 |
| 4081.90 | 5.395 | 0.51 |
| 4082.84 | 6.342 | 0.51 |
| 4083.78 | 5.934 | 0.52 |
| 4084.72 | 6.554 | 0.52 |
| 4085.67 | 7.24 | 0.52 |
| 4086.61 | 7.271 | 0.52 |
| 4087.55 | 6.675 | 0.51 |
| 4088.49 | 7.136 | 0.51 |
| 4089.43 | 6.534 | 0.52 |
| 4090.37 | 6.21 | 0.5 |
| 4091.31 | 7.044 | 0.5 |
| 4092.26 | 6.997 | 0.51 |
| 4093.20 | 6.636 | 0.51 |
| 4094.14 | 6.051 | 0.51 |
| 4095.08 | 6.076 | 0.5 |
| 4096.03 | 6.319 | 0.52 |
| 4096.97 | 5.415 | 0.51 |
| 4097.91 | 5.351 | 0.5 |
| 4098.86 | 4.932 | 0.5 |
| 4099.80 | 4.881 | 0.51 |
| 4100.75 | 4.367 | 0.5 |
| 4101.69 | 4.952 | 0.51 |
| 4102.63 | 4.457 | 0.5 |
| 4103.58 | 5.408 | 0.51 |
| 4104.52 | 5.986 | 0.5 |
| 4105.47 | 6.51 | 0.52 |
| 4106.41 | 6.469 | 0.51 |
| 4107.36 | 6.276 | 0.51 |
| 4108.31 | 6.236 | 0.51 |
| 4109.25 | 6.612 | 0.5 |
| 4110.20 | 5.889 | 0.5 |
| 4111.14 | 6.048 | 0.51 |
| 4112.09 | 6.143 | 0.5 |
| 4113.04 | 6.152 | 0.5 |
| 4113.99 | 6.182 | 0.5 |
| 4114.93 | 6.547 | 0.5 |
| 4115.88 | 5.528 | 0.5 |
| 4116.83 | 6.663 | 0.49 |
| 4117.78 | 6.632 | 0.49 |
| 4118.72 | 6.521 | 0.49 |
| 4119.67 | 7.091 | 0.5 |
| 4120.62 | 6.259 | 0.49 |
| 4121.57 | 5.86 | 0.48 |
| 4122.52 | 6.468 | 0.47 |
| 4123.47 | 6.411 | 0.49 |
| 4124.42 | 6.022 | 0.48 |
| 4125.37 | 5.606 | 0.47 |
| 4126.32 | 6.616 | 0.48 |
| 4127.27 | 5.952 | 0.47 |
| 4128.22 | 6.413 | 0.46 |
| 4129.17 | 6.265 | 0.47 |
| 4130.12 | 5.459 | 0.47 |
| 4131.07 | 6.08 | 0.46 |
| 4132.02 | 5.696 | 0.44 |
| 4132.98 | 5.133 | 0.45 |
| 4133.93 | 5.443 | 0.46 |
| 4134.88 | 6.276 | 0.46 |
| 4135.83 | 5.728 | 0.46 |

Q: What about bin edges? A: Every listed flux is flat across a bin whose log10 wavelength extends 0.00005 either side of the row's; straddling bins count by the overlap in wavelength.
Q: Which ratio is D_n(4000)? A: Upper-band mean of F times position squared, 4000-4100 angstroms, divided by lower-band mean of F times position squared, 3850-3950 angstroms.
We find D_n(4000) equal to 1.90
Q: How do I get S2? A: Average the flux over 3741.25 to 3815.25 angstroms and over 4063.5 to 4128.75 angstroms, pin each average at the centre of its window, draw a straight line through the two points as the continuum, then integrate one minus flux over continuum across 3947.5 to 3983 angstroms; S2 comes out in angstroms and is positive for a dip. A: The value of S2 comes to 9.7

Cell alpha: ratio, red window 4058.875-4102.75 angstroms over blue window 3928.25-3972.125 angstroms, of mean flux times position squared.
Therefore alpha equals 2.1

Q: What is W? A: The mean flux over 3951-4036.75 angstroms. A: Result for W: 5.26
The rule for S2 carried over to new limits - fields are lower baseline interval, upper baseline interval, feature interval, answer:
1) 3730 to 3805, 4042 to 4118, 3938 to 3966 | 6.89 angstroms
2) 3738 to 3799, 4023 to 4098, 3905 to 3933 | 6.14 angstroms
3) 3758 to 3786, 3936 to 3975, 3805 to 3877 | 8.52 angstroms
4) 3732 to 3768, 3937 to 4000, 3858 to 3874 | 1.99 angstroms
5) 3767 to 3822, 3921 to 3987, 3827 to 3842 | 4.98 angstroms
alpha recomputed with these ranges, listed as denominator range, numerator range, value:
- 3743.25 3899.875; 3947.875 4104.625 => 1.82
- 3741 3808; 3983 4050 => 1.96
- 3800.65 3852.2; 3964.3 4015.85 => 1.70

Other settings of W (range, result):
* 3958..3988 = 3.66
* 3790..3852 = 3.24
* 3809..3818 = 3.79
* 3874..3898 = 3.64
